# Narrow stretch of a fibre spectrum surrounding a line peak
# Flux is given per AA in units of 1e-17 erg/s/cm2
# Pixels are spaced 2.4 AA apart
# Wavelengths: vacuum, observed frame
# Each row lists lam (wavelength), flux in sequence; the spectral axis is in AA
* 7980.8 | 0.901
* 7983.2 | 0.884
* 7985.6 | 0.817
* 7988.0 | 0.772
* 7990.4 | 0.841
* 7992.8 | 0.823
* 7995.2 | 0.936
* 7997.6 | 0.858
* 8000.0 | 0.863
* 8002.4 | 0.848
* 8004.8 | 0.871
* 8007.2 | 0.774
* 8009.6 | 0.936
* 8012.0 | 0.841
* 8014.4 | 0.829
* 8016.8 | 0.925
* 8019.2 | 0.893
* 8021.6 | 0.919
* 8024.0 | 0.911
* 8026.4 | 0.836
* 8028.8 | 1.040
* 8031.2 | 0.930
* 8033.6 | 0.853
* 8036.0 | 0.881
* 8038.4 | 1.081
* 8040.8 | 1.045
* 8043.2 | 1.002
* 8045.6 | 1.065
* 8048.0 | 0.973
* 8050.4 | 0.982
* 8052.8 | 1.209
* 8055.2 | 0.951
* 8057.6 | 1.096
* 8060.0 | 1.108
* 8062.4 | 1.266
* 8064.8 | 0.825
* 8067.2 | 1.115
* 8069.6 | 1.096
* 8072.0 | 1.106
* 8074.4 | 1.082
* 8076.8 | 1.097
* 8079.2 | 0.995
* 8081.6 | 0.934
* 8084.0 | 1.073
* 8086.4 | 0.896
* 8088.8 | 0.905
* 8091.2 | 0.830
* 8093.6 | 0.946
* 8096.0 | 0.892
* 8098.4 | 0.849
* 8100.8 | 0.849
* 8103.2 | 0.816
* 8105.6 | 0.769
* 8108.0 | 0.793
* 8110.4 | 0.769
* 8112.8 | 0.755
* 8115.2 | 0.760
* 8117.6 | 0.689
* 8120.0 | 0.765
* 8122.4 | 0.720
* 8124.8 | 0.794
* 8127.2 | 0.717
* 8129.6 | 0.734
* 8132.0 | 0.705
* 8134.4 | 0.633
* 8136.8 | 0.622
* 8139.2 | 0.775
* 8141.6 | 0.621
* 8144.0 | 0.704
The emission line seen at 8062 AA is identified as C III] 1909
